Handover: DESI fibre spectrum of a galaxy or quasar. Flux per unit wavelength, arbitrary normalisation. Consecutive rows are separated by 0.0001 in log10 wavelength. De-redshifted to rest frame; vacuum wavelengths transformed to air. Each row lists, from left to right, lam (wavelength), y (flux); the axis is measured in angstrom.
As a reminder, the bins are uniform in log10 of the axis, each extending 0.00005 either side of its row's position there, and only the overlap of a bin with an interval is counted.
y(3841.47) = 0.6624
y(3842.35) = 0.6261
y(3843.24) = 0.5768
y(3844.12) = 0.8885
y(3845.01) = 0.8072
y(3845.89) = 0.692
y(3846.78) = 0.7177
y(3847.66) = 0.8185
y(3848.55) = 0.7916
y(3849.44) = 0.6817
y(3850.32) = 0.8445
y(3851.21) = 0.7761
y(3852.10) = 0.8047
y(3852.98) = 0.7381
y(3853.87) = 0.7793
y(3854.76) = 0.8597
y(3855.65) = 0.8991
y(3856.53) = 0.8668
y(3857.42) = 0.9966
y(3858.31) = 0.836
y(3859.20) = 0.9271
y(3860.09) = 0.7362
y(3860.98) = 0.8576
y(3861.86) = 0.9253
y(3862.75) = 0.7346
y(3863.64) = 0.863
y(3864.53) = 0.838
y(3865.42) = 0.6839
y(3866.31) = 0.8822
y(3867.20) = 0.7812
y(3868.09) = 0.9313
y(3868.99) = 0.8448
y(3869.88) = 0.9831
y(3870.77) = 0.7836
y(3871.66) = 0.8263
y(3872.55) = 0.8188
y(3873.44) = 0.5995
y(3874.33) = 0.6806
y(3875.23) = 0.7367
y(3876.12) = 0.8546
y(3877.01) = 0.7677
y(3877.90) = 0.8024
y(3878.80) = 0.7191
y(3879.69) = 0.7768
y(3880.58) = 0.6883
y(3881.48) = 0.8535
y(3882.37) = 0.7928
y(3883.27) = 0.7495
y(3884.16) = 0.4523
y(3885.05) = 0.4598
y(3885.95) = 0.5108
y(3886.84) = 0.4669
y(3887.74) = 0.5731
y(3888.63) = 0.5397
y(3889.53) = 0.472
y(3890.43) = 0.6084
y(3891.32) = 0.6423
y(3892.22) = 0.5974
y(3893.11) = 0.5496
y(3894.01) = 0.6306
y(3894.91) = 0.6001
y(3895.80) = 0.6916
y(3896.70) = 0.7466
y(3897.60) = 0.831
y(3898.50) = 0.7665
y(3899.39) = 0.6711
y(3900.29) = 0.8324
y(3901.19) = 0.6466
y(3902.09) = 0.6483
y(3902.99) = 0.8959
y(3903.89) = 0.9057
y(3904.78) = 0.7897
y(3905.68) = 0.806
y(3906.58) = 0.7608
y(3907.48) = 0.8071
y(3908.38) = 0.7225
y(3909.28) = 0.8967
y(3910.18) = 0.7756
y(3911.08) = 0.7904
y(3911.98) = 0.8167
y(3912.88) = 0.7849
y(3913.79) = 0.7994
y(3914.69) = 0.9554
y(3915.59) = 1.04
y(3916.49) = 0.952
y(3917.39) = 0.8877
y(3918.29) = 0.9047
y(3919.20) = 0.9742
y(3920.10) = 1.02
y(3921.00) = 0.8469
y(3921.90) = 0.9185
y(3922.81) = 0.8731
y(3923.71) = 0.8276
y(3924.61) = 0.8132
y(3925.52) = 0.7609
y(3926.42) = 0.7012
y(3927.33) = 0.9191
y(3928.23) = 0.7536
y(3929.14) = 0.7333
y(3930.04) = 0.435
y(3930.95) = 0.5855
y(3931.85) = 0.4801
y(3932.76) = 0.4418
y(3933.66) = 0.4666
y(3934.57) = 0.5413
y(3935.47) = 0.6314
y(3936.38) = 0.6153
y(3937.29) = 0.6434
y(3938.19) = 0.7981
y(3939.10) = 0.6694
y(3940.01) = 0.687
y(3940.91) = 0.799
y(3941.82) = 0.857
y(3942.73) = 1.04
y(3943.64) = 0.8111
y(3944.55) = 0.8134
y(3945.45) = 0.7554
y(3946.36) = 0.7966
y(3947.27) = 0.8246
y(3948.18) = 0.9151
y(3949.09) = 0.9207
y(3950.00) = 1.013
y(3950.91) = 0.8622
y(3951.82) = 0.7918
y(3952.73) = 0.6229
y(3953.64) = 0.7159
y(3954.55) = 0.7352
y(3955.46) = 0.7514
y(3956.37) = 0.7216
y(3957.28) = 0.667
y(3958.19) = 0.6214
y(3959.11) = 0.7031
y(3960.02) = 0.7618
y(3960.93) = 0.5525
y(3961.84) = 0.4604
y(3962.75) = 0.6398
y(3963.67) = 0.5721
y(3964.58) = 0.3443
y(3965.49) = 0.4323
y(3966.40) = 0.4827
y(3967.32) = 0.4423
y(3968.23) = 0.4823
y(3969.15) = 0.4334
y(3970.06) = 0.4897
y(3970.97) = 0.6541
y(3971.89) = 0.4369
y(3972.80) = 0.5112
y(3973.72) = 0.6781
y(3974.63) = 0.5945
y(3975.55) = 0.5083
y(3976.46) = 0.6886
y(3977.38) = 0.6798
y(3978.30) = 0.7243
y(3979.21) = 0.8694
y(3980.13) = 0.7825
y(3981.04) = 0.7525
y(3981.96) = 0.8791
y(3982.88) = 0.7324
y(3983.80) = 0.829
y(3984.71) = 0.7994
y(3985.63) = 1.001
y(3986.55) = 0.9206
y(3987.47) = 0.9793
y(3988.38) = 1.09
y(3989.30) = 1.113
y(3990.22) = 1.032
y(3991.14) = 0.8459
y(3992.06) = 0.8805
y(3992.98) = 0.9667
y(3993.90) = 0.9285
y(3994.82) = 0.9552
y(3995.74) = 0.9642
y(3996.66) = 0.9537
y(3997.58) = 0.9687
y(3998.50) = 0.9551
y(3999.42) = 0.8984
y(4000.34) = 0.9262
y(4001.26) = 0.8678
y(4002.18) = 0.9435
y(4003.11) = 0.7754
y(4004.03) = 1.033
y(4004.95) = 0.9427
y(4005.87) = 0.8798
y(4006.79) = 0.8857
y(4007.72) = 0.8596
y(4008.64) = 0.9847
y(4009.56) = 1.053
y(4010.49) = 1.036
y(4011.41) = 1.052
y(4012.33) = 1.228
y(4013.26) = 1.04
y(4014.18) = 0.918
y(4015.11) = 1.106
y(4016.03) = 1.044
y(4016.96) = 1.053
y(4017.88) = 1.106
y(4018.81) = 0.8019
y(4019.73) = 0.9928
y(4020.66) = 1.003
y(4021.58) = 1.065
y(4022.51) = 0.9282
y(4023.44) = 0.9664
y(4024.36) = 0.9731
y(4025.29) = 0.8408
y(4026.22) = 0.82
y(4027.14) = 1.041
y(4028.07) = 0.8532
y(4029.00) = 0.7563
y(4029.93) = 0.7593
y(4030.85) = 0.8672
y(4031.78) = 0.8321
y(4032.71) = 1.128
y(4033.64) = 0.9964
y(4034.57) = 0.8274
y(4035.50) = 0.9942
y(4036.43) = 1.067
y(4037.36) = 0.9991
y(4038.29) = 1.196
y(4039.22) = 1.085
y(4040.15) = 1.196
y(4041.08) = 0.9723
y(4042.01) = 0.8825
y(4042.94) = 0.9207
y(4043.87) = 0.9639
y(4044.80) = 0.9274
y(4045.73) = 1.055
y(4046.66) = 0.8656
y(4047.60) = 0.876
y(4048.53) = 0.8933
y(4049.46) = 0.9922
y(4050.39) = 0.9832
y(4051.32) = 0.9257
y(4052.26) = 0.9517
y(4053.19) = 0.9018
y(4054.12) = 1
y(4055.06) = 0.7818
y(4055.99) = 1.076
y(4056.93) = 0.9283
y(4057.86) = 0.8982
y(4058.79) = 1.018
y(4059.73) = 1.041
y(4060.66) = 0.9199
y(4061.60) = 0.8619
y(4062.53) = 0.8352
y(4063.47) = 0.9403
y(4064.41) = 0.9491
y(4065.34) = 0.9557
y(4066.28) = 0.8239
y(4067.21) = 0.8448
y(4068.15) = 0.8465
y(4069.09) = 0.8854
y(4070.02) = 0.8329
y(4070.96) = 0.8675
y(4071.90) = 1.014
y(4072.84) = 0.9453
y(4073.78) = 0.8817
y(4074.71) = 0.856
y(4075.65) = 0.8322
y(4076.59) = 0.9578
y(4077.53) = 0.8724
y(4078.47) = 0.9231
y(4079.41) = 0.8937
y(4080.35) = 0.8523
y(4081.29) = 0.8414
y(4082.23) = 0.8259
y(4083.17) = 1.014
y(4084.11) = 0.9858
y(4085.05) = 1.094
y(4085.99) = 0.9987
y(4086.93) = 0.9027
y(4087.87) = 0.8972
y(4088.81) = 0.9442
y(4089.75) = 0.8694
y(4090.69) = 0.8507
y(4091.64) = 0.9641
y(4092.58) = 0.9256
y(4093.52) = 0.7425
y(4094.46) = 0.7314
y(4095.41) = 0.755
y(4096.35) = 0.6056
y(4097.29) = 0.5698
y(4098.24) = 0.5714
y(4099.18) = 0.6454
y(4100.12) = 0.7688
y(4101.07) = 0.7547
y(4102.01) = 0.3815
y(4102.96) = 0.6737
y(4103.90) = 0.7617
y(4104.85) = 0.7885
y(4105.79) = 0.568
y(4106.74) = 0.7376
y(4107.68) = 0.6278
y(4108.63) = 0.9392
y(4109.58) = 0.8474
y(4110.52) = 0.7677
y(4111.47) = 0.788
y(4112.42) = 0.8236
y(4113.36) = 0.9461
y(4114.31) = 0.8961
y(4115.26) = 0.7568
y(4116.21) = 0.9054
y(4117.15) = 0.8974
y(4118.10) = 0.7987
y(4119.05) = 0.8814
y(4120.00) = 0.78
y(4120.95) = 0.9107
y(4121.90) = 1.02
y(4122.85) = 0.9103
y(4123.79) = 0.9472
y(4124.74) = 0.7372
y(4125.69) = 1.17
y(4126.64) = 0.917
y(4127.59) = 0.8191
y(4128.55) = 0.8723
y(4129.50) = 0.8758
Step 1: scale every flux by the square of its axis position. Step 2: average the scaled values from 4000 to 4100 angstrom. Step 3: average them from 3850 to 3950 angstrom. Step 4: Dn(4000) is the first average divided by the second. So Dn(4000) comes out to 1.30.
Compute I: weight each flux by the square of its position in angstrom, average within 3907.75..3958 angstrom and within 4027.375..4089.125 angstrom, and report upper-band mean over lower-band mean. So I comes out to 1.3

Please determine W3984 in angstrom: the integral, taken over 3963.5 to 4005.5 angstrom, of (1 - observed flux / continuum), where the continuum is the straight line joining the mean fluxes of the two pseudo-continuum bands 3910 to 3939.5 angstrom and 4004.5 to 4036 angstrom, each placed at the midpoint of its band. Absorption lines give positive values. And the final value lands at 5.3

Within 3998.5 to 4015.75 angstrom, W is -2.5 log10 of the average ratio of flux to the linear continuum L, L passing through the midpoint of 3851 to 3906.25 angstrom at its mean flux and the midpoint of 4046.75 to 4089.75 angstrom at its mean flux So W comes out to -0.13 mag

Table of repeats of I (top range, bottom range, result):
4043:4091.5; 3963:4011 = 1.20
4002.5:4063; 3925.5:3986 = 1.46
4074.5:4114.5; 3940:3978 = 1.29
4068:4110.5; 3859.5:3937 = 1.21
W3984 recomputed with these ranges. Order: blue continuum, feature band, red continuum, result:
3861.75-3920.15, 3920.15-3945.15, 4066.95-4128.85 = 1.54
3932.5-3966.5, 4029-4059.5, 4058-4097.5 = -4.39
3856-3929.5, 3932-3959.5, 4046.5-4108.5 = 2.07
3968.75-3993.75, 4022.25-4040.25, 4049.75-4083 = -2.05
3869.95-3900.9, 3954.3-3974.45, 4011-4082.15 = 5.96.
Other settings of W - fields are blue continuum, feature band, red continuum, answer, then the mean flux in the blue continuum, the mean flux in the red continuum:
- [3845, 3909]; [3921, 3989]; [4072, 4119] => 0.10 mag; 0.749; 0.822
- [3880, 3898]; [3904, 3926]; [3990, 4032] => -0.23 mag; 0.623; 0.948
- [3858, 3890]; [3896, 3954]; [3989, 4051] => 0.05 mag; 0.742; 0.963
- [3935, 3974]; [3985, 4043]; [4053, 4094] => -0.22 mag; 0.678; 0.911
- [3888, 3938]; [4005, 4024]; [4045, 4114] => -0.22 mag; 0.741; 0.859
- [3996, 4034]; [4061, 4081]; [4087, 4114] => -0.08 mag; 0.954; 0.762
